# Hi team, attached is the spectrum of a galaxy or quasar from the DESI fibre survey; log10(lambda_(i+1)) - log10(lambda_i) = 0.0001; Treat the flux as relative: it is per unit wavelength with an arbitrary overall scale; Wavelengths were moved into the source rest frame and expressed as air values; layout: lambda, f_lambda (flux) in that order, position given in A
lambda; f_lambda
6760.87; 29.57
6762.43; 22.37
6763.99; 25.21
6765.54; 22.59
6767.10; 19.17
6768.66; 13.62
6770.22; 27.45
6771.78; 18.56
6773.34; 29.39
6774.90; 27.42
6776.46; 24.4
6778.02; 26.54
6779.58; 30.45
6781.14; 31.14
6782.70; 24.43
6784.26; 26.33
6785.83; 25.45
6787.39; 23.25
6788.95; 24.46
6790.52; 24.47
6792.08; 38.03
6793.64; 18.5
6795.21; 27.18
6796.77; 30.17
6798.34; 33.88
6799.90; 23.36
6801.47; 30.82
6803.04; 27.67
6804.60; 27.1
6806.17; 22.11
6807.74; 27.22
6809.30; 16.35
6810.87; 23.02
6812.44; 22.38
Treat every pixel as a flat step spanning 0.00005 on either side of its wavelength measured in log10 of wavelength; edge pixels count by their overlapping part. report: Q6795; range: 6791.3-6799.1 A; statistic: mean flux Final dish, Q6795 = 29.5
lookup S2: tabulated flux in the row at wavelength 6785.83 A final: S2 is 25.45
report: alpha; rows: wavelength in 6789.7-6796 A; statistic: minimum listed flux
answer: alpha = 18.5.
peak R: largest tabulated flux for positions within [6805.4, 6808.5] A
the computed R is 27.22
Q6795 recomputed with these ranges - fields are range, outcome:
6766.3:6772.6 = 19.8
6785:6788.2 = 24.4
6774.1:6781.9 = 28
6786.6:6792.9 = 27.5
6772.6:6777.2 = 27.1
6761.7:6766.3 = 23.4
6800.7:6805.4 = 28.5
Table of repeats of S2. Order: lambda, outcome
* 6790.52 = 24.47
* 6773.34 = 29.39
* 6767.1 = 19.17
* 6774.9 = 27.42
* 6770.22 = 27.45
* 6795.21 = 27.18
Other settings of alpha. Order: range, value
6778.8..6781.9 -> 30.45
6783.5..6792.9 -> 23.25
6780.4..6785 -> 24.43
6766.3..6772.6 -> 13.62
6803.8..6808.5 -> 22.11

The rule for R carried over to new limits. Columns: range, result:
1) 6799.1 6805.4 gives 30.82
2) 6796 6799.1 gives 33.88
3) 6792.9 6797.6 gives 30.17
